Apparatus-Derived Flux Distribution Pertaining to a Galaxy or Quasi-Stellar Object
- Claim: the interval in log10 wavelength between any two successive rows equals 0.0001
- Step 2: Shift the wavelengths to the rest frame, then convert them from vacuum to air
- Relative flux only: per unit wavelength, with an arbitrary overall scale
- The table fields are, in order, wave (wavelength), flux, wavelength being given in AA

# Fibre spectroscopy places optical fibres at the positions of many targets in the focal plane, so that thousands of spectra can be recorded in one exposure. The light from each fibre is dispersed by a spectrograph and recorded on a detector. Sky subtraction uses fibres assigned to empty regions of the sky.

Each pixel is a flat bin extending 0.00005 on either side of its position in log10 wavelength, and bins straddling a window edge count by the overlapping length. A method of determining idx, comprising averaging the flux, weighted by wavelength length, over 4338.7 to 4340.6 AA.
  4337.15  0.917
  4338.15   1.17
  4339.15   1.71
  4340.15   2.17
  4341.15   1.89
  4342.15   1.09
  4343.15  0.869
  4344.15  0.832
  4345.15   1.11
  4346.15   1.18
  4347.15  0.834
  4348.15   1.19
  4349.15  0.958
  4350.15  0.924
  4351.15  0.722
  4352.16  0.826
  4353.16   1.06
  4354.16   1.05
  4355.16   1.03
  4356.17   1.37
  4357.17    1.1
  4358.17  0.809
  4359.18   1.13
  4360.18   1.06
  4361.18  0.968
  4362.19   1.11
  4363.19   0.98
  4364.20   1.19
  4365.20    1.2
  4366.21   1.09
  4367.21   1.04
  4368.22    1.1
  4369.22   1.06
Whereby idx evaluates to 1.94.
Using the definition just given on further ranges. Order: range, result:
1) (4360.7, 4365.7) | 1.09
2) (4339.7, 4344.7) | 1.36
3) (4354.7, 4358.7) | 1.08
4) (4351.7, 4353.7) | 0.95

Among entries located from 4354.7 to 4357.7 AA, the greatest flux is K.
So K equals 1.37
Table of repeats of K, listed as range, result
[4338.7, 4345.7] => 2.17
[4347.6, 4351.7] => 1.19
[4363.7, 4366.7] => 1.2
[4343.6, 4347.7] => 1.18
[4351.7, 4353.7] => 1.06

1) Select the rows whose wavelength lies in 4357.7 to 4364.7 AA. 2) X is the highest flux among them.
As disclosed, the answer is 1.19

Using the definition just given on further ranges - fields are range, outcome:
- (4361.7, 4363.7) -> 1.11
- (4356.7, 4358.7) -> 1.1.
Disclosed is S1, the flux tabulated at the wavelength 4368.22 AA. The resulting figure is 1.1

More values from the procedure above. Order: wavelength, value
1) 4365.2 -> 1.2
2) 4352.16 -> 0.826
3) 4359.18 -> 1.13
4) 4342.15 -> 1.09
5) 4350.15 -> 0.924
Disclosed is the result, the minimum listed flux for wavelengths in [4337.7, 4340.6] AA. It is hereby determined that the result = 1.17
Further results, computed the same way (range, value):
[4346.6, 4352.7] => 0.722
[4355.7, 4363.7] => 0.809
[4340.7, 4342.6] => 1.09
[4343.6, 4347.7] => 0.832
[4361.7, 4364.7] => 0.98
